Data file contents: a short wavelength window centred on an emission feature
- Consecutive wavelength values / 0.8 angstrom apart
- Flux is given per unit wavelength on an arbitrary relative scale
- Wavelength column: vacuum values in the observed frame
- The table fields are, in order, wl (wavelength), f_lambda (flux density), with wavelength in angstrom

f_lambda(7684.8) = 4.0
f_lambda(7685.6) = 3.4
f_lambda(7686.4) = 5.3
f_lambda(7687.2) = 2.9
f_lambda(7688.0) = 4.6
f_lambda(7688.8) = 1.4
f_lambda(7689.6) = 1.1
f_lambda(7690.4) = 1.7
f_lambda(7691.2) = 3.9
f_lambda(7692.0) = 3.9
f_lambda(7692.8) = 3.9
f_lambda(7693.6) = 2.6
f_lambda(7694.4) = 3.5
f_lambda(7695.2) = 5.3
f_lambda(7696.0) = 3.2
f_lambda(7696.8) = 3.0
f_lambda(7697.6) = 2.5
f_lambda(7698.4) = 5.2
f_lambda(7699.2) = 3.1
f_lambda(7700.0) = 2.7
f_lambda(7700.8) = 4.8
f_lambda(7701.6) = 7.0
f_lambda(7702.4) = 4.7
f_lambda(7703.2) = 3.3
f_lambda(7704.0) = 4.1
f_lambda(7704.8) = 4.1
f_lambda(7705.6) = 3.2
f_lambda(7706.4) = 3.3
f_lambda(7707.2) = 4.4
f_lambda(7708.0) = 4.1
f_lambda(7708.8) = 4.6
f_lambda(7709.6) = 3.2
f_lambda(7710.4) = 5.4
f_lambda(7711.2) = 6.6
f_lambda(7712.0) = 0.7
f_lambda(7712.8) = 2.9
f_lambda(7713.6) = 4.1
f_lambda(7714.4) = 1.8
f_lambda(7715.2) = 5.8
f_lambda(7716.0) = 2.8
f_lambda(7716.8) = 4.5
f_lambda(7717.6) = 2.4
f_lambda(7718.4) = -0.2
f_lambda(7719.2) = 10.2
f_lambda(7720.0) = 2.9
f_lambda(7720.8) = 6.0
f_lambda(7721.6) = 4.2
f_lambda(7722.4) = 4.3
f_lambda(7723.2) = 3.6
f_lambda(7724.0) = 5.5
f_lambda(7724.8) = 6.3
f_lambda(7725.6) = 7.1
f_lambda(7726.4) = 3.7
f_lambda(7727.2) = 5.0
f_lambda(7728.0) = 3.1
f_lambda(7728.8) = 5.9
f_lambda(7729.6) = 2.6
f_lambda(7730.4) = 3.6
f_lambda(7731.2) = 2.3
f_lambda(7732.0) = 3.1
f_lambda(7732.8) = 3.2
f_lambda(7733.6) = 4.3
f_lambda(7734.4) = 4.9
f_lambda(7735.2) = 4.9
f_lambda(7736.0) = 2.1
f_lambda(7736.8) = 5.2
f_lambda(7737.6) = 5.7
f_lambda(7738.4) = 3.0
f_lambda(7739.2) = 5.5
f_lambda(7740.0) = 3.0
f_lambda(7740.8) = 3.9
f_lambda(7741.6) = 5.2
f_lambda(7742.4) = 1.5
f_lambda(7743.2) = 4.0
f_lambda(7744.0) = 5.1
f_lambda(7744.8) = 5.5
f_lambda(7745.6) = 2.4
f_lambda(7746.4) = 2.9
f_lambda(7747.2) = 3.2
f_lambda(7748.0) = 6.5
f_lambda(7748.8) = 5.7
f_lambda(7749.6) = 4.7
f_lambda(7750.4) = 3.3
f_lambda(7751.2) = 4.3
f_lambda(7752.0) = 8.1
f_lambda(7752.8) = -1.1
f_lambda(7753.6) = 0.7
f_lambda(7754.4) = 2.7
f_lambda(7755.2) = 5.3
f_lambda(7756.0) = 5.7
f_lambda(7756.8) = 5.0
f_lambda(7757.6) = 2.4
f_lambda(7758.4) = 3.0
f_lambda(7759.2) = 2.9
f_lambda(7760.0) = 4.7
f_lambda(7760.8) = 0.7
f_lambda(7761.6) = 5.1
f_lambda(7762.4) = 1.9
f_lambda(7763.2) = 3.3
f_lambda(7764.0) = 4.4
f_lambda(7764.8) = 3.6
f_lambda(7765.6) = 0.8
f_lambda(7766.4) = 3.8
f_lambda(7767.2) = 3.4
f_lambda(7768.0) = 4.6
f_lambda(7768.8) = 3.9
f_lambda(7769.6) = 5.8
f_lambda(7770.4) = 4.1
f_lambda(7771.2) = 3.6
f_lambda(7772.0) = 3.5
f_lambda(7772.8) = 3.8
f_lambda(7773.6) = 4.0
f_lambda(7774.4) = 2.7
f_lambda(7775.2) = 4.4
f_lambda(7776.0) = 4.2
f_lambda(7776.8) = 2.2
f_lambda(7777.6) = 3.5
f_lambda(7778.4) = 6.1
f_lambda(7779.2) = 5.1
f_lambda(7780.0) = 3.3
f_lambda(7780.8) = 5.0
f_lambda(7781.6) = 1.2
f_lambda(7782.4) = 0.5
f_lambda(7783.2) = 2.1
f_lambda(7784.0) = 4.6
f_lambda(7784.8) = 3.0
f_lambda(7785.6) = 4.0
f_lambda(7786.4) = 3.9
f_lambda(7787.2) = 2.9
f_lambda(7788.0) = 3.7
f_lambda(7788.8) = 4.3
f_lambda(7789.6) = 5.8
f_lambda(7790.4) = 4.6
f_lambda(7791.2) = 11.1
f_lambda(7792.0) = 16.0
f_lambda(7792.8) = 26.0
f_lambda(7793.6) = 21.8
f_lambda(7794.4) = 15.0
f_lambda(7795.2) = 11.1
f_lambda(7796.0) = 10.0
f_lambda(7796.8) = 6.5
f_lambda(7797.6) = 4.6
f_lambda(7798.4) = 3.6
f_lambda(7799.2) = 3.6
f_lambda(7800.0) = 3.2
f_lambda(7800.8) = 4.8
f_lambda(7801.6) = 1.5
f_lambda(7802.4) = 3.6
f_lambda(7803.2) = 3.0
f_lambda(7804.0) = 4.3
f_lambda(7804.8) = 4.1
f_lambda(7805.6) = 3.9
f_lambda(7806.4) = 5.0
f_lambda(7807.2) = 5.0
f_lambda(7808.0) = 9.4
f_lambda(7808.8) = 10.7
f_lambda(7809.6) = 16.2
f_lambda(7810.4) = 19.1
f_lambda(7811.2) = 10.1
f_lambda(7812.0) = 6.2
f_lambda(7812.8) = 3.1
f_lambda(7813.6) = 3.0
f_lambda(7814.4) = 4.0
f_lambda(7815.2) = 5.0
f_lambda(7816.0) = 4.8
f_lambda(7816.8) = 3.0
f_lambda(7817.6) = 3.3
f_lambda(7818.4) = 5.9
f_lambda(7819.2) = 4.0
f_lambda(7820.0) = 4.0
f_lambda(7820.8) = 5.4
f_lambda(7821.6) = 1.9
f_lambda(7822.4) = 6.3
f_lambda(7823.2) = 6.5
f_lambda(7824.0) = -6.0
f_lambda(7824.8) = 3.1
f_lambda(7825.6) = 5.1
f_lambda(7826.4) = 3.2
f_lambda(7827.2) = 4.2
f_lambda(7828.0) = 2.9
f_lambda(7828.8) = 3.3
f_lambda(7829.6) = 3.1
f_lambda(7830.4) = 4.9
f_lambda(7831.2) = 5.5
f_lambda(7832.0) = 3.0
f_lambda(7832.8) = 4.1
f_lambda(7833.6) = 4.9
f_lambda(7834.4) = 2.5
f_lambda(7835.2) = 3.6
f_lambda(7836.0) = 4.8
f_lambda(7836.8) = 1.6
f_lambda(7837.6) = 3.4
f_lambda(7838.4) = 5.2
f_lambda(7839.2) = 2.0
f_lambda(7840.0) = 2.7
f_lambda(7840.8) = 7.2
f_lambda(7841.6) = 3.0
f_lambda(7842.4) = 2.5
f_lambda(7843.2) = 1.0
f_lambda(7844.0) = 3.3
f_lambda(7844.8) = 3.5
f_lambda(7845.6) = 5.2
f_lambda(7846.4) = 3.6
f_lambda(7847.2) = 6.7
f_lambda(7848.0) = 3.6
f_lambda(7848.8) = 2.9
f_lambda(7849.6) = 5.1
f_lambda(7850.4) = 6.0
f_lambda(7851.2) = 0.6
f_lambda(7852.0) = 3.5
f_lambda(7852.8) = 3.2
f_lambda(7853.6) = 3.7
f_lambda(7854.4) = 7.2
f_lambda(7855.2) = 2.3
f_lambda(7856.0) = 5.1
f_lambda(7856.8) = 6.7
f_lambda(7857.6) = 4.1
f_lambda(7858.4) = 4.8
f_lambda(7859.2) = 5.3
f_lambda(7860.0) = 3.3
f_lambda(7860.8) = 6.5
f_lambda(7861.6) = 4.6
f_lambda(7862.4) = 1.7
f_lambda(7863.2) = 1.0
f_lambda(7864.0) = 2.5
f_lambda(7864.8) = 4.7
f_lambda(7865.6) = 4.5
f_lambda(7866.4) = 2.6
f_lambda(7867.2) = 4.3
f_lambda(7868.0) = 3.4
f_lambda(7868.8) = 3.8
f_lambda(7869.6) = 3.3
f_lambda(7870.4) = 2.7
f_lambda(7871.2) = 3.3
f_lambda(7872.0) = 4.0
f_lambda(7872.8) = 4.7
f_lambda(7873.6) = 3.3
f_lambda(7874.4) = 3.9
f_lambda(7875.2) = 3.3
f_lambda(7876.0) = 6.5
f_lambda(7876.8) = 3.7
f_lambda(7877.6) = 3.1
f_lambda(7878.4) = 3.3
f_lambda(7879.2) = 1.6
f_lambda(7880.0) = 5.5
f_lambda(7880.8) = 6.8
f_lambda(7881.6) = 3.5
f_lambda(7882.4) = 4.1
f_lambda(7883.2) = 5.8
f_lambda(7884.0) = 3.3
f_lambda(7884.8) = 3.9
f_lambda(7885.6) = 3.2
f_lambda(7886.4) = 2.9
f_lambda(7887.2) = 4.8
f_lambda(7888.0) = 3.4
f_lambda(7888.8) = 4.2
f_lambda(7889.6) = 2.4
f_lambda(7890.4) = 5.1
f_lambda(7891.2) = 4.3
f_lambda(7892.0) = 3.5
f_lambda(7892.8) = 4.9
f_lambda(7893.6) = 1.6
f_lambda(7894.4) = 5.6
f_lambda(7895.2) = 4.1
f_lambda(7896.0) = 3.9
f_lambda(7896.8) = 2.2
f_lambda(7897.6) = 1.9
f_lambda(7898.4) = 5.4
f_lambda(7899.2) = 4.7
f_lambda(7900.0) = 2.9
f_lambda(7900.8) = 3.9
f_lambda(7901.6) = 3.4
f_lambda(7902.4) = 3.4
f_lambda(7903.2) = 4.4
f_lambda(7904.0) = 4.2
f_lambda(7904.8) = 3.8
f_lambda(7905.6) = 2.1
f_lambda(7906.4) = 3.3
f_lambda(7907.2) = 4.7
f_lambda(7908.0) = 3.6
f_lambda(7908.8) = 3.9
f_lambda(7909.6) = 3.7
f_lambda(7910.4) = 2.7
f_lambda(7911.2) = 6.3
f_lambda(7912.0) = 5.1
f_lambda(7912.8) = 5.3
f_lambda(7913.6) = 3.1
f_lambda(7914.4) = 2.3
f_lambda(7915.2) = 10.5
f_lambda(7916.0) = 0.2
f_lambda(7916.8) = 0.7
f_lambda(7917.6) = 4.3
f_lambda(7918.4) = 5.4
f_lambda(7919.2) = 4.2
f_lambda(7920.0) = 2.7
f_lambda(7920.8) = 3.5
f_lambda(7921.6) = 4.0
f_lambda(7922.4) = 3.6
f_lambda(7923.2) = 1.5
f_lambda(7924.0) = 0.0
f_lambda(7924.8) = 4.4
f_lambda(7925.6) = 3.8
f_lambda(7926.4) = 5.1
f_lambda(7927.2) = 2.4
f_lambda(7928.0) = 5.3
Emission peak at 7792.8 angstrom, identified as [S II]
